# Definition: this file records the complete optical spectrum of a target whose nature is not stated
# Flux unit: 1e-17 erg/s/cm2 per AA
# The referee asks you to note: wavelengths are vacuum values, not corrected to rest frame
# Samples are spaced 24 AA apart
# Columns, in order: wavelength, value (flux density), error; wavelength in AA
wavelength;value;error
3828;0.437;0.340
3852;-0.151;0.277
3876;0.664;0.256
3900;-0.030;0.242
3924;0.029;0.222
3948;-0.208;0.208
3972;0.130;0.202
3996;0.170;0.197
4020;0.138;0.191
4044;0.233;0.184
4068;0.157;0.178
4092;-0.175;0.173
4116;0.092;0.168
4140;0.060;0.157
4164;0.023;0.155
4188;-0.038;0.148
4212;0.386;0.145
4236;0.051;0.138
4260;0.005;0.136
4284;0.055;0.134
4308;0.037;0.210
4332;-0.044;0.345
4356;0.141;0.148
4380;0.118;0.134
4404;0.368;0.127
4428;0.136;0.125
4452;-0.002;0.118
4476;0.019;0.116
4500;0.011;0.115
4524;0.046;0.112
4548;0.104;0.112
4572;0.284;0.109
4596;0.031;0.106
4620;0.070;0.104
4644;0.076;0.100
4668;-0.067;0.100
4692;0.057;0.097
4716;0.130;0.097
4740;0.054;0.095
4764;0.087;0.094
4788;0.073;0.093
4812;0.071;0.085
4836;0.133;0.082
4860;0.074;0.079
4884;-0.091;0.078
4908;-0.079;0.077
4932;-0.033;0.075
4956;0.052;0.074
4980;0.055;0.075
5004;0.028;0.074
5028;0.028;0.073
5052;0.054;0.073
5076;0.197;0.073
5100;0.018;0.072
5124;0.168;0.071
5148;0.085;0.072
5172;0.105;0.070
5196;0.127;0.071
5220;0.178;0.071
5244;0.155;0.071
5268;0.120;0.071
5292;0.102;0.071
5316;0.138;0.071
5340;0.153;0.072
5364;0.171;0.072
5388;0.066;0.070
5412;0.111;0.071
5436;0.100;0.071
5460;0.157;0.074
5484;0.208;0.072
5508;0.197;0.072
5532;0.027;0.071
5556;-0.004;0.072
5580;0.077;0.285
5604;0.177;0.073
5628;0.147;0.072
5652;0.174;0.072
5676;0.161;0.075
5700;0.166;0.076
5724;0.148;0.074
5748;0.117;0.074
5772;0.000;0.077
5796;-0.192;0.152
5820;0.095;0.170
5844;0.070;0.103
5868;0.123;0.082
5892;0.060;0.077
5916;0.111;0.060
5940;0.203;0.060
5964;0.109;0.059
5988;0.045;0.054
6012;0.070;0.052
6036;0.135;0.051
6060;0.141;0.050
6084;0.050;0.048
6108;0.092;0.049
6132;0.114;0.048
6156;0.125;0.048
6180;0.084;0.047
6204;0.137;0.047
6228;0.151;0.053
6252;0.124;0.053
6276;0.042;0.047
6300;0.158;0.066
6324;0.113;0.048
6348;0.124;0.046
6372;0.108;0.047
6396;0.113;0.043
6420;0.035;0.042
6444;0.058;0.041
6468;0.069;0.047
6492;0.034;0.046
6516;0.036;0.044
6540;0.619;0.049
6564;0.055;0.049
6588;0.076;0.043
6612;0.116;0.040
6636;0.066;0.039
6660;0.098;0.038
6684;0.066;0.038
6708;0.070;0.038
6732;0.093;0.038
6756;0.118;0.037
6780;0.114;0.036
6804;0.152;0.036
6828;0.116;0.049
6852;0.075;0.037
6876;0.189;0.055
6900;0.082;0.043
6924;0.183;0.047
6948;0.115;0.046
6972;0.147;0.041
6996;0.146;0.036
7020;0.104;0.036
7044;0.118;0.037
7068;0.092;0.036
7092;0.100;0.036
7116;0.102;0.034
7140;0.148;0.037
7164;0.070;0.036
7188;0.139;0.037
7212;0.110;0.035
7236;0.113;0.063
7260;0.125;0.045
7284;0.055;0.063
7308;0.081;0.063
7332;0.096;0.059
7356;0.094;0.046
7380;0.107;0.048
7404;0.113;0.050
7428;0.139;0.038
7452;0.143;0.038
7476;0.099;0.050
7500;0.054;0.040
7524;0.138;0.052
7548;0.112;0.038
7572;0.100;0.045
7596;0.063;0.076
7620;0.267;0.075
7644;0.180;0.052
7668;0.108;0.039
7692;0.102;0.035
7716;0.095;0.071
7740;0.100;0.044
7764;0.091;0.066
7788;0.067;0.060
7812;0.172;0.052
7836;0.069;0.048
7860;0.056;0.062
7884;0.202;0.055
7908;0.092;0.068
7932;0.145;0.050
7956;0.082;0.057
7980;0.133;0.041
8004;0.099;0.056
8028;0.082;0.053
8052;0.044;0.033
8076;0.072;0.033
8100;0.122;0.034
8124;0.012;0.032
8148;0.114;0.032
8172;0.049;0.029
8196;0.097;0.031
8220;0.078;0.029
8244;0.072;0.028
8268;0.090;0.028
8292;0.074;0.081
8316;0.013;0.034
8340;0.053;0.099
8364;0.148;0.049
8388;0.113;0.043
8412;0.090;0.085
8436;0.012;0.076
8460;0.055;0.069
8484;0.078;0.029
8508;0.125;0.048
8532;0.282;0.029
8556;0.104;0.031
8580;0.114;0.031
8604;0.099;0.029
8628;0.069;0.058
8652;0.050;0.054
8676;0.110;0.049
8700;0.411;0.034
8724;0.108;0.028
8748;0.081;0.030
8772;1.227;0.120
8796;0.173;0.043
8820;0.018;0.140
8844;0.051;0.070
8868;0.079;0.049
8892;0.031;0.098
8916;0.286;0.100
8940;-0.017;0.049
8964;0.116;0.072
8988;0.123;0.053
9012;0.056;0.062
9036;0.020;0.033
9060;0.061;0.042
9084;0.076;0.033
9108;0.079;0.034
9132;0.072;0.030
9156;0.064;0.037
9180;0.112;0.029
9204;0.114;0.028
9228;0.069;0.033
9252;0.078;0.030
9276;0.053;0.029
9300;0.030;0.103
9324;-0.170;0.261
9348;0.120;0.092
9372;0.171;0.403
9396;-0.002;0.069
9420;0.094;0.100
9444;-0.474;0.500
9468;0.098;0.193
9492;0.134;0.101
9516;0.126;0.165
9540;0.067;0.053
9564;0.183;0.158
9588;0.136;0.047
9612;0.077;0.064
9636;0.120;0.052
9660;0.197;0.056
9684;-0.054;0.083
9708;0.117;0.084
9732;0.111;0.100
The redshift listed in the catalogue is 0.753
